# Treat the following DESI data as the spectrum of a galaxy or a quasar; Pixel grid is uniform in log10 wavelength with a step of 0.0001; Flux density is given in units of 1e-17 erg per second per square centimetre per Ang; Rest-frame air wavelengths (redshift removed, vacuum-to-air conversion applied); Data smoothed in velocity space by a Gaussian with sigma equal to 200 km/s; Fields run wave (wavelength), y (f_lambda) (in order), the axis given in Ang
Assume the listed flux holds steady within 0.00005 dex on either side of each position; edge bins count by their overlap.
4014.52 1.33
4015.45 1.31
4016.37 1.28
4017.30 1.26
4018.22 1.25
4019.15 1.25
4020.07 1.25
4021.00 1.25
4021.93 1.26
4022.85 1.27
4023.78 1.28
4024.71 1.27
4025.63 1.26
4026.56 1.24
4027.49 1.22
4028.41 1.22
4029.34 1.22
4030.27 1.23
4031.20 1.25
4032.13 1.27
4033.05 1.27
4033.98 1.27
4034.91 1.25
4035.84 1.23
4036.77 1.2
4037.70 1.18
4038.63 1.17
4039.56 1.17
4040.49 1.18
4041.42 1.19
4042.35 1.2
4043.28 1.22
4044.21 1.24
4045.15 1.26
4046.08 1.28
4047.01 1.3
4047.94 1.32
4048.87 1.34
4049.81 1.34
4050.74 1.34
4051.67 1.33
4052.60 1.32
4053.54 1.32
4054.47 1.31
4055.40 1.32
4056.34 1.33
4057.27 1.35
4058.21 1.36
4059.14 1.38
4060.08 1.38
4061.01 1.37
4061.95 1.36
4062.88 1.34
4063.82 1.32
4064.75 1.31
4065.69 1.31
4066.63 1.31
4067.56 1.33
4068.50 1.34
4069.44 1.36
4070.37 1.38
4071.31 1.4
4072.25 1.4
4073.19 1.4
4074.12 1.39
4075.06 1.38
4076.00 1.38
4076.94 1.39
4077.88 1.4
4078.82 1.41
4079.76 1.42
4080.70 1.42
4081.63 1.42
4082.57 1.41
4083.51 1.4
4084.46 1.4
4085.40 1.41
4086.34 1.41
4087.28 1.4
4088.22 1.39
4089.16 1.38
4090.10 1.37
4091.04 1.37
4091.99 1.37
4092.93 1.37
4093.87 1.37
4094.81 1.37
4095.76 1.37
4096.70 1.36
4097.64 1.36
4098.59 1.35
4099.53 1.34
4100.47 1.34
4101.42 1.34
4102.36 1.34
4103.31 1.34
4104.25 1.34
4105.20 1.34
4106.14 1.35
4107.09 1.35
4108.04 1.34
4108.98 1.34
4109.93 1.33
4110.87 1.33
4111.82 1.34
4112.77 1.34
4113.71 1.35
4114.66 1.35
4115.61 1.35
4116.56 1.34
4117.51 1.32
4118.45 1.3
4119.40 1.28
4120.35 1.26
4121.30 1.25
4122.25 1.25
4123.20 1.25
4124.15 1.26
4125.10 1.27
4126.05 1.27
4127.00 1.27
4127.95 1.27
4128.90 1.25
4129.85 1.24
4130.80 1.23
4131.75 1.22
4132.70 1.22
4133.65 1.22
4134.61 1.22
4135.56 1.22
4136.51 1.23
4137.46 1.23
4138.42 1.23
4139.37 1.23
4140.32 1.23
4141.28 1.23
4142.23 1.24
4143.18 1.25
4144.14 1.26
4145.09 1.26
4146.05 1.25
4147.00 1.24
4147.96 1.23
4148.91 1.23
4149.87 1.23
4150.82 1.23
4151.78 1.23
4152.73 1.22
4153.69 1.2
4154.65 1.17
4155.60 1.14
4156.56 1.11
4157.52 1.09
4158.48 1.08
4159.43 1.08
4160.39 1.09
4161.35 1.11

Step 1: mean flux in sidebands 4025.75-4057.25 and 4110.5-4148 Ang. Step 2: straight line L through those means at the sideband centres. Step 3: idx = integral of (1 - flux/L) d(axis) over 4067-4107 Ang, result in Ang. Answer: -3.6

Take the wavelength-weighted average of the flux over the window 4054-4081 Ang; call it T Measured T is 1.36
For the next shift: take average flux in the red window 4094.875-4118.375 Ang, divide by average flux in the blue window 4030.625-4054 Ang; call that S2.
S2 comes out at 1.07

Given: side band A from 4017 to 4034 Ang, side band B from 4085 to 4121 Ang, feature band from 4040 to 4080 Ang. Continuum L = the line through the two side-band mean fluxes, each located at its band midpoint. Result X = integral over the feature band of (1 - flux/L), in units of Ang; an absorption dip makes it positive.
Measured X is -1.13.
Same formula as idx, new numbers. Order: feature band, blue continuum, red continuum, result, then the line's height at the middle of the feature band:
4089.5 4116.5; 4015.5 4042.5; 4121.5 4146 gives -2.4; 1.24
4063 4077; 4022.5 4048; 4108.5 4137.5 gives -1.2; 1.25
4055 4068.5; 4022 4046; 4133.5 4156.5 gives -1.2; 1.23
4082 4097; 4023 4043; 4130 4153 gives -1.9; 1.23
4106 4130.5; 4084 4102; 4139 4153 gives 0.2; 1.31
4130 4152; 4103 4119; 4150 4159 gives -0.3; 1.22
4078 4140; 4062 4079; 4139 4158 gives -1.6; 1.29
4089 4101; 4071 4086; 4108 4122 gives 0.0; 1.36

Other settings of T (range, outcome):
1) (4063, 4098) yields 1.38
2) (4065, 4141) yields 1.33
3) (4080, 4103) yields 1.38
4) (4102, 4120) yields 1.33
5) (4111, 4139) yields 1.27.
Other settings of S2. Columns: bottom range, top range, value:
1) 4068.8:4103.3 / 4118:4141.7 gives 0.90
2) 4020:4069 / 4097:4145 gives 1.01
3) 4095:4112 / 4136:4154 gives 0.92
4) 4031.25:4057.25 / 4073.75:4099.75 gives 1.09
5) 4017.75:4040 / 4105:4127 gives 1.06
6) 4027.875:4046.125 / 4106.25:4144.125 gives 1.04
